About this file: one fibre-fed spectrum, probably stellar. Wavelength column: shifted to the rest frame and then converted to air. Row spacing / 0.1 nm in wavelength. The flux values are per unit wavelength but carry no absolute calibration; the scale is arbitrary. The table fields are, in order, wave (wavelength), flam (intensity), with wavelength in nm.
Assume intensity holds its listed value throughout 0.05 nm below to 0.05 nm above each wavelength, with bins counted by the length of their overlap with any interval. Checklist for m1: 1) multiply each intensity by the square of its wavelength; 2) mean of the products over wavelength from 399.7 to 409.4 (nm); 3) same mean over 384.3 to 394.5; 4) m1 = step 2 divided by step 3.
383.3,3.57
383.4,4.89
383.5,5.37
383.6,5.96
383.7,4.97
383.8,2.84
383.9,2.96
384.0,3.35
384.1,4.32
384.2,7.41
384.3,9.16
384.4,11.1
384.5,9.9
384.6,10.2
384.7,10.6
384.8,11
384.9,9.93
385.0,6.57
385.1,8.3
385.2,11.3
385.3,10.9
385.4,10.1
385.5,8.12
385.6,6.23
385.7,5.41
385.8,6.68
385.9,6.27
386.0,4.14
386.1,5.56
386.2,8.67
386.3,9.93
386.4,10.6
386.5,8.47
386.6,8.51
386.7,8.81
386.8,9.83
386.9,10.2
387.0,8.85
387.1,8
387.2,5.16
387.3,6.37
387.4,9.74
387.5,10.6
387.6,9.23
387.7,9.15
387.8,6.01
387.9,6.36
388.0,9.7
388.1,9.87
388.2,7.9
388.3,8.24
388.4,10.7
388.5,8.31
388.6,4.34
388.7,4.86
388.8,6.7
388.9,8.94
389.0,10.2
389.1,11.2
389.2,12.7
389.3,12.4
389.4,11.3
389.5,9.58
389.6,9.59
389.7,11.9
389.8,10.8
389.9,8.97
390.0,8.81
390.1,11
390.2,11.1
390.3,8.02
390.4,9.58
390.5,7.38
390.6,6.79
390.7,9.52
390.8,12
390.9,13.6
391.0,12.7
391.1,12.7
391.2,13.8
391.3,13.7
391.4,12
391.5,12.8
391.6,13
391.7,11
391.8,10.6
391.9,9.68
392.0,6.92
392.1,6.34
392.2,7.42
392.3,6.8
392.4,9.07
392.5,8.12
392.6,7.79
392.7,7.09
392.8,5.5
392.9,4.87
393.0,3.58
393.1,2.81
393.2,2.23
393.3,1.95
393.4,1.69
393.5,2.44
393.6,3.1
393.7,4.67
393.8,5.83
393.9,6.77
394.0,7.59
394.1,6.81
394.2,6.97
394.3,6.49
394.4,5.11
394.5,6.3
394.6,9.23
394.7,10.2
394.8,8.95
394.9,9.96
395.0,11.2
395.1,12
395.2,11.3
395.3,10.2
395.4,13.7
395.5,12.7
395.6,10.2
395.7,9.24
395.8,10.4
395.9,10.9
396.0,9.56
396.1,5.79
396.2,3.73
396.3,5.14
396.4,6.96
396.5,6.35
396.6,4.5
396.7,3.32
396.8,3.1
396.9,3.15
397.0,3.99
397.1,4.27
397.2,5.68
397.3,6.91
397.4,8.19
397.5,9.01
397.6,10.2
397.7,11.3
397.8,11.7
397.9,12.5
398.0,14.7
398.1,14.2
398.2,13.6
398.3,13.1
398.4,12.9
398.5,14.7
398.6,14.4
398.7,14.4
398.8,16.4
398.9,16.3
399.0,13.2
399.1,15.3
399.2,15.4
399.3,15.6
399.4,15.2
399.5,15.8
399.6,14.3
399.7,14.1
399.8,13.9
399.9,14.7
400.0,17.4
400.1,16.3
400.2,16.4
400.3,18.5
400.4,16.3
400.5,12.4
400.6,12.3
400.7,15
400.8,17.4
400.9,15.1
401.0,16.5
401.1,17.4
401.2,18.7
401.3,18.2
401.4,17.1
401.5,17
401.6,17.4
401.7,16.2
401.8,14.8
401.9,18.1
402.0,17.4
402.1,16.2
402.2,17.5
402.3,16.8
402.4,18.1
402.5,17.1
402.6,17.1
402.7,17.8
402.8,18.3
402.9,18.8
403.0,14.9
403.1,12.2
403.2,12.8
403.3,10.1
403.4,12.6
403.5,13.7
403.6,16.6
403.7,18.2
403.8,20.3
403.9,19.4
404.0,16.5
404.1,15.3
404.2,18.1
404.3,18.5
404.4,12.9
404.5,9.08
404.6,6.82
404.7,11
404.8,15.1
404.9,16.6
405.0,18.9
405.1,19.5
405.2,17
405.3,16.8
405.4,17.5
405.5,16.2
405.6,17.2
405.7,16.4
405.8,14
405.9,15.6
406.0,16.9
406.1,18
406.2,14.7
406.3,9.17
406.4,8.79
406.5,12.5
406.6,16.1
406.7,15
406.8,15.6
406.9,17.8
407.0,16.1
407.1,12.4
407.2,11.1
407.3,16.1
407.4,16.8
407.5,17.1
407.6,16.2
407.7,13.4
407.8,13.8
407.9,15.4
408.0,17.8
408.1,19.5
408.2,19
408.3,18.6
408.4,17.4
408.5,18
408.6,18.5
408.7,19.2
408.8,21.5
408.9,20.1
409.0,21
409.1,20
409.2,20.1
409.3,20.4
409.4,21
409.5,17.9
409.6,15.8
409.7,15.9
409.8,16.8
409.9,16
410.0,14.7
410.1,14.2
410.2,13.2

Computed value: 2.1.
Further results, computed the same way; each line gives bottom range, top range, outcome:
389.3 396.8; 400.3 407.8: 1.97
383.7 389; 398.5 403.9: 2.15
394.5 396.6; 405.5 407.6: 1.72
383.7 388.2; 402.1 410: 2.23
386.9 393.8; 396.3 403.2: 1.69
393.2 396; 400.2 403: 2.19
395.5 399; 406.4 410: 1.88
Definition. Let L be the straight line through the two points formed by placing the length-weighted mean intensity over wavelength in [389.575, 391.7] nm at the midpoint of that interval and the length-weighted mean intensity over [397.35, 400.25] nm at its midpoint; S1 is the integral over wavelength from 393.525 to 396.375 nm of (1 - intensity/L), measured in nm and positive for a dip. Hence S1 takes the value 0.97 nm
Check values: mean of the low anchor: 11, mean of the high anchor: 14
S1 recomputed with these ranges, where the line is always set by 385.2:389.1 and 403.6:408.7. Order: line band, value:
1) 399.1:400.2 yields -0.18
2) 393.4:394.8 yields 0.61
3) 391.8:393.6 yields 0.82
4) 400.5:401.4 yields -0.16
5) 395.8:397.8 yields 0.90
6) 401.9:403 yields -0.24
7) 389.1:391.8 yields -0.43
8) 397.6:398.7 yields -0.05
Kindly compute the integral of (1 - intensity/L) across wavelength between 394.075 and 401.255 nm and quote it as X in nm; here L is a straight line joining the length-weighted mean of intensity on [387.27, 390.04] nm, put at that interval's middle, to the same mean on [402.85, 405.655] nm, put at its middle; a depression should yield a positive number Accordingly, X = 0.86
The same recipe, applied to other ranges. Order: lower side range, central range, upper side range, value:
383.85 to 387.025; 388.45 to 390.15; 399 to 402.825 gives 0.12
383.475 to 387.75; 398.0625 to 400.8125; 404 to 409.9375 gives -0.33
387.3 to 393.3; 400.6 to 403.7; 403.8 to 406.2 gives -0.36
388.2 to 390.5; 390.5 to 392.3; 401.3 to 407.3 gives -0.07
